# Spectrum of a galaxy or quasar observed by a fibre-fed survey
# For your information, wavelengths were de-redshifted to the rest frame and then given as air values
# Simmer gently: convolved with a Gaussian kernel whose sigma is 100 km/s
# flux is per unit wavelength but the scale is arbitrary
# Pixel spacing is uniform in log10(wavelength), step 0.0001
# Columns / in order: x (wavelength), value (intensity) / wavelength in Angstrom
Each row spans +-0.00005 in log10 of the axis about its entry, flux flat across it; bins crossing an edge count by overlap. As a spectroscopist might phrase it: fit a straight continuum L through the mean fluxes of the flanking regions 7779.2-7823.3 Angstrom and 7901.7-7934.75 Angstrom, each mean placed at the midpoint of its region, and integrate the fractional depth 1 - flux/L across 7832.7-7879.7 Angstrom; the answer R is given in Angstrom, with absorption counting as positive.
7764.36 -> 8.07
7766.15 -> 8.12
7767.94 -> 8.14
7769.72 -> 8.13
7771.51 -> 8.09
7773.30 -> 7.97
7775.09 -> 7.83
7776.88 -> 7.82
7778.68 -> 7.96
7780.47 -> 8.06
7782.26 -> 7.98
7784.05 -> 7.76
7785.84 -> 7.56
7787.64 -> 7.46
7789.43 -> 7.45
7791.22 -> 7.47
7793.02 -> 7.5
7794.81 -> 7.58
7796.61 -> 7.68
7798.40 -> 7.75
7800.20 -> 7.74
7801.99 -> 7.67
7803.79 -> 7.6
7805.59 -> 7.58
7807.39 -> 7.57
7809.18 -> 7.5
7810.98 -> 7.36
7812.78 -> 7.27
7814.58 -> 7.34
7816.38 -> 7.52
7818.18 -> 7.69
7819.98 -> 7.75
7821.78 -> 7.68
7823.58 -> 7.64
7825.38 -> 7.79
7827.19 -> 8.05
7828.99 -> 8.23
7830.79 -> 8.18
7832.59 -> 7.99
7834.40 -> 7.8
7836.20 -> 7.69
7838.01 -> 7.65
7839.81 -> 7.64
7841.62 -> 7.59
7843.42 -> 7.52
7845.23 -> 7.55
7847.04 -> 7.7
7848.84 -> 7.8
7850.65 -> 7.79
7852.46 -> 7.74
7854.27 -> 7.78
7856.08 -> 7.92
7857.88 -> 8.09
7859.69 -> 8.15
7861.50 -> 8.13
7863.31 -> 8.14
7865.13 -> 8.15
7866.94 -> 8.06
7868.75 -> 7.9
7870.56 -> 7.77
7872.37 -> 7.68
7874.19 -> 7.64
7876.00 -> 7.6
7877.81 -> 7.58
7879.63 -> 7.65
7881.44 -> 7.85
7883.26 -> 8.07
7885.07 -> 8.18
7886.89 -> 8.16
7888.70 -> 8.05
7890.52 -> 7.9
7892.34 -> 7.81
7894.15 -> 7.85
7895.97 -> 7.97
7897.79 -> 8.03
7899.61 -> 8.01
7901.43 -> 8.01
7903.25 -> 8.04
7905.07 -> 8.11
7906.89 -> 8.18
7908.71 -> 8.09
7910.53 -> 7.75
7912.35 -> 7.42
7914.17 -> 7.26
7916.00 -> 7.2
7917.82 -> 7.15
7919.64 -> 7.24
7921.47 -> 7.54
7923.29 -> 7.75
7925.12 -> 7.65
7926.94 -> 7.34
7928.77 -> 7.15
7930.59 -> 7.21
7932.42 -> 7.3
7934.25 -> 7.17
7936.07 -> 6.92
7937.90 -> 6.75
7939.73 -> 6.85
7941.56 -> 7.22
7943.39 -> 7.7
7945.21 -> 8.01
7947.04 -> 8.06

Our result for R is -1.4 Angstrom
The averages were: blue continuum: 7.61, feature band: 7.8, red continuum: 7.54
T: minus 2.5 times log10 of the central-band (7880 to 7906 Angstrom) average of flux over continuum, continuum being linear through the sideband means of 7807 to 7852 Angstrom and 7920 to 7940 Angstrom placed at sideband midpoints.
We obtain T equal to -0.08 mag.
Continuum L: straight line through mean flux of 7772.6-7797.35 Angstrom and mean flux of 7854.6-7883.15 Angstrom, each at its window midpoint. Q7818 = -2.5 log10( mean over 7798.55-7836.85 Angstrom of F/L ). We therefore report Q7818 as 0.01 mag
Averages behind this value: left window 7.72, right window 7.89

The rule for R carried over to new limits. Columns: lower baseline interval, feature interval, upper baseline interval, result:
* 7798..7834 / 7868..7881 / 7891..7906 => 0.33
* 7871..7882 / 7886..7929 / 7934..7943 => -2.37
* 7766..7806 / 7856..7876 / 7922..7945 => -1.18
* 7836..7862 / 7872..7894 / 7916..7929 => -0.72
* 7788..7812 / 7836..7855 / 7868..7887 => 0.09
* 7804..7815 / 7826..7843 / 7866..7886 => -0.60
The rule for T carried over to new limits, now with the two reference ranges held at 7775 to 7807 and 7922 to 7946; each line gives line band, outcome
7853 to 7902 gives -0.07 mag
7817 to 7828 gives -0.02 mag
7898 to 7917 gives -0.06 mag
